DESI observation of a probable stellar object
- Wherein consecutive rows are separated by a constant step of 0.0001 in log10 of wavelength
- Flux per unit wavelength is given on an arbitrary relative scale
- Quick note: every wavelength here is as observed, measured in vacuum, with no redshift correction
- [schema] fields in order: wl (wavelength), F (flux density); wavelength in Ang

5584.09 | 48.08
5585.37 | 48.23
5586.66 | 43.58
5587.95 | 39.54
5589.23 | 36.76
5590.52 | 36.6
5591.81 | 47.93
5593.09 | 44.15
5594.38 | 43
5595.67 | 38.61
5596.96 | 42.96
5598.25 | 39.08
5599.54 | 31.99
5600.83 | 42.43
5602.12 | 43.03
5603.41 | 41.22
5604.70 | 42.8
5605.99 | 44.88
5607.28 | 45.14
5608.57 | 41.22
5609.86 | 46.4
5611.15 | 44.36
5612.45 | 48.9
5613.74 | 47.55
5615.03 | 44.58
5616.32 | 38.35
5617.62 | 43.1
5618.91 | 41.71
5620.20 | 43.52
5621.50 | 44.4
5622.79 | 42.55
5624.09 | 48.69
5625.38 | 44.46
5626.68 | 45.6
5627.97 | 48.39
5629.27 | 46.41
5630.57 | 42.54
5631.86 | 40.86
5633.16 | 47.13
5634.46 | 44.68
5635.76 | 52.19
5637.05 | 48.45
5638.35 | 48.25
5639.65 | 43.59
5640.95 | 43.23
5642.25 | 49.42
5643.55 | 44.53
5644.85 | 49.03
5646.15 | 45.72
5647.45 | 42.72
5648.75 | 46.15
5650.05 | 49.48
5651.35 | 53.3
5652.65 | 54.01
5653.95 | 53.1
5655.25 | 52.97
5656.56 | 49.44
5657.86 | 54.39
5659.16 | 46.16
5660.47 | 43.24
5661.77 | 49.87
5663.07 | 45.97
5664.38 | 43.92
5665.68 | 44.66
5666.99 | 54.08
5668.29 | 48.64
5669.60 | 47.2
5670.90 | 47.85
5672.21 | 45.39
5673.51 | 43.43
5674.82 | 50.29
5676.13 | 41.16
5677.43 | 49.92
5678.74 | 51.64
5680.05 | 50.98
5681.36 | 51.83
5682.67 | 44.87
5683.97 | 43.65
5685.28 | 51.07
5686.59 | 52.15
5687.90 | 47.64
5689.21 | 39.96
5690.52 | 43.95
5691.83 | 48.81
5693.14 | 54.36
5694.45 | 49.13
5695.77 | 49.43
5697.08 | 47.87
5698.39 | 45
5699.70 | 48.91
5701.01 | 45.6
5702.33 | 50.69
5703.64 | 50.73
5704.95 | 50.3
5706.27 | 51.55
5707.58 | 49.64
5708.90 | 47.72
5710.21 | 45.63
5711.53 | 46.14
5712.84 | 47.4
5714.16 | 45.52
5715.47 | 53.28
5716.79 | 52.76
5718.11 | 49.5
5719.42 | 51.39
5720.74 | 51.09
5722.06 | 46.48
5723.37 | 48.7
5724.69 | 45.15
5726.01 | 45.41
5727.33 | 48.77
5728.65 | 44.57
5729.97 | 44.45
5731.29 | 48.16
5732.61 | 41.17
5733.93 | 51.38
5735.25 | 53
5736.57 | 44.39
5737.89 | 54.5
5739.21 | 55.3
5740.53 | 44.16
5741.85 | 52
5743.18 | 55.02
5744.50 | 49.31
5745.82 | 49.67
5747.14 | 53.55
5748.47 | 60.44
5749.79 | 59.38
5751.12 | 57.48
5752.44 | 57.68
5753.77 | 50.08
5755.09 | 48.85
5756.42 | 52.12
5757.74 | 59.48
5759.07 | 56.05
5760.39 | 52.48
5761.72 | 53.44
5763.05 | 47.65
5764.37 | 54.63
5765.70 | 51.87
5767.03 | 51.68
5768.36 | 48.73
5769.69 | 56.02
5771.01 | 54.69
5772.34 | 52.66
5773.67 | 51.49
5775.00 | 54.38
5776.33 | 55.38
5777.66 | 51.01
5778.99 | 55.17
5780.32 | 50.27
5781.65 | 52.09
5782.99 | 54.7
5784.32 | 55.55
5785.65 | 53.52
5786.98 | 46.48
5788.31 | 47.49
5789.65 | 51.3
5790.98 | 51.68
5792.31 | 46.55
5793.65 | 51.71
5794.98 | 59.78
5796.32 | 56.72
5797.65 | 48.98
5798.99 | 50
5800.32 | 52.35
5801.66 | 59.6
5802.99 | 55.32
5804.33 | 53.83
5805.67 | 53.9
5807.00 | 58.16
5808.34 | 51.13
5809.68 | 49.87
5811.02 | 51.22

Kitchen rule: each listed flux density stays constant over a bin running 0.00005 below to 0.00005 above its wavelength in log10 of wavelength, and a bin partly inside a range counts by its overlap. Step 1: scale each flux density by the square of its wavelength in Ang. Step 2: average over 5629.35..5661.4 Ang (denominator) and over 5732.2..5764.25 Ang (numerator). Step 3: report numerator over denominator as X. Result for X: 1.1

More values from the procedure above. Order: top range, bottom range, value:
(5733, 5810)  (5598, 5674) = 1.21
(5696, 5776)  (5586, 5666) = 1.17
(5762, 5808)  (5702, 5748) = 1.10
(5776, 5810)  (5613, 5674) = 1.19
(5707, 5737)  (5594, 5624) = 1.17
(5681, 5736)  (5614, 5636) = 1.11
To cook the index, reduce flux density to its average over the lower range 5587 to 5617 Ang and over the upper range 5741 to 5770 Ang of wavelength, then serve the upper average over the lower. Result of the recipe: 1.26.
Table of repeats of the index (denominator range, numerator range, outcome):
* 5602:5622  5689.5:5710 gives 1.11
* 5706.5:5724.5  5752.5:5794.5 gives 1.07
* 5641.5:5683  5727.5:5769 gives 1.07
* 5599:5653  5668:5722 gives 1.07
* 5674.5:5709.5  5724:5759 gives 1.05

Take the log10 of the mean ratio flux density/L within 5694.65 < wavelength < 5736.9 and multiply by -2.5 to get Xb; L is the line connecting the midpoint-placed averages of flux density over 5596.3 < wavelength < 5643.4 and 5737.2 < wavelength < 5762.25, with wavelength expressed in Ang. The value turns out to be 0.07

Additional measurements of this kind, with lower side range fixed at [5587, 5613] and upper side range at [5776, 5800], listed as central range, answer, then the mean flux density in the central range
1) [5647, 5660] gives -0.12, 50.2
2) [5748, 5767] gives -0.08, 54.3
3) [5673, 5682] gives -0.05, 48.5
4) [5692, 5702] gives -0.03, 48.7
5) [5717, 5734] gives 0.03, 47.4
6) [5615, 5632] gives -0.02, 44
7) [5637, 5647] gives -0.05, 46.3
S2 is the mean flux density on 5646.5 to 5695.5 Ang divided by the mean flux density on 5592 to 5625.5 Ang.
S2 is 1.12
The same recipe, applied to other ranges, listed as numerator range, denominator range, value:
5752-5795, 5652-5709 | 1.08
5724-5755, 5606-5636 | 1.13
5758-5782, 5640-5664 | 1.09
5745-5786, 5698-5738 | 1.11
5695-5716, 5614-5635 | 1.09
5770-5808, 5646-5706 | 1.10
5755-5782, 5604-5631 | 1.19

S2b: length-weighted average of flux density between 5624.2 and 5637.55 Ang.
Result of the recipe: 46.2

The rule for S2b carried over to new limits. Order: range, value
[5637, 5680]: 47.9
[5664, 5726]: 48.2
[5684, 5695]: 48.1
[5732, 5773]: 52.6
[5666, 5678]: 47.5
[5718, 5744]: 48.7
